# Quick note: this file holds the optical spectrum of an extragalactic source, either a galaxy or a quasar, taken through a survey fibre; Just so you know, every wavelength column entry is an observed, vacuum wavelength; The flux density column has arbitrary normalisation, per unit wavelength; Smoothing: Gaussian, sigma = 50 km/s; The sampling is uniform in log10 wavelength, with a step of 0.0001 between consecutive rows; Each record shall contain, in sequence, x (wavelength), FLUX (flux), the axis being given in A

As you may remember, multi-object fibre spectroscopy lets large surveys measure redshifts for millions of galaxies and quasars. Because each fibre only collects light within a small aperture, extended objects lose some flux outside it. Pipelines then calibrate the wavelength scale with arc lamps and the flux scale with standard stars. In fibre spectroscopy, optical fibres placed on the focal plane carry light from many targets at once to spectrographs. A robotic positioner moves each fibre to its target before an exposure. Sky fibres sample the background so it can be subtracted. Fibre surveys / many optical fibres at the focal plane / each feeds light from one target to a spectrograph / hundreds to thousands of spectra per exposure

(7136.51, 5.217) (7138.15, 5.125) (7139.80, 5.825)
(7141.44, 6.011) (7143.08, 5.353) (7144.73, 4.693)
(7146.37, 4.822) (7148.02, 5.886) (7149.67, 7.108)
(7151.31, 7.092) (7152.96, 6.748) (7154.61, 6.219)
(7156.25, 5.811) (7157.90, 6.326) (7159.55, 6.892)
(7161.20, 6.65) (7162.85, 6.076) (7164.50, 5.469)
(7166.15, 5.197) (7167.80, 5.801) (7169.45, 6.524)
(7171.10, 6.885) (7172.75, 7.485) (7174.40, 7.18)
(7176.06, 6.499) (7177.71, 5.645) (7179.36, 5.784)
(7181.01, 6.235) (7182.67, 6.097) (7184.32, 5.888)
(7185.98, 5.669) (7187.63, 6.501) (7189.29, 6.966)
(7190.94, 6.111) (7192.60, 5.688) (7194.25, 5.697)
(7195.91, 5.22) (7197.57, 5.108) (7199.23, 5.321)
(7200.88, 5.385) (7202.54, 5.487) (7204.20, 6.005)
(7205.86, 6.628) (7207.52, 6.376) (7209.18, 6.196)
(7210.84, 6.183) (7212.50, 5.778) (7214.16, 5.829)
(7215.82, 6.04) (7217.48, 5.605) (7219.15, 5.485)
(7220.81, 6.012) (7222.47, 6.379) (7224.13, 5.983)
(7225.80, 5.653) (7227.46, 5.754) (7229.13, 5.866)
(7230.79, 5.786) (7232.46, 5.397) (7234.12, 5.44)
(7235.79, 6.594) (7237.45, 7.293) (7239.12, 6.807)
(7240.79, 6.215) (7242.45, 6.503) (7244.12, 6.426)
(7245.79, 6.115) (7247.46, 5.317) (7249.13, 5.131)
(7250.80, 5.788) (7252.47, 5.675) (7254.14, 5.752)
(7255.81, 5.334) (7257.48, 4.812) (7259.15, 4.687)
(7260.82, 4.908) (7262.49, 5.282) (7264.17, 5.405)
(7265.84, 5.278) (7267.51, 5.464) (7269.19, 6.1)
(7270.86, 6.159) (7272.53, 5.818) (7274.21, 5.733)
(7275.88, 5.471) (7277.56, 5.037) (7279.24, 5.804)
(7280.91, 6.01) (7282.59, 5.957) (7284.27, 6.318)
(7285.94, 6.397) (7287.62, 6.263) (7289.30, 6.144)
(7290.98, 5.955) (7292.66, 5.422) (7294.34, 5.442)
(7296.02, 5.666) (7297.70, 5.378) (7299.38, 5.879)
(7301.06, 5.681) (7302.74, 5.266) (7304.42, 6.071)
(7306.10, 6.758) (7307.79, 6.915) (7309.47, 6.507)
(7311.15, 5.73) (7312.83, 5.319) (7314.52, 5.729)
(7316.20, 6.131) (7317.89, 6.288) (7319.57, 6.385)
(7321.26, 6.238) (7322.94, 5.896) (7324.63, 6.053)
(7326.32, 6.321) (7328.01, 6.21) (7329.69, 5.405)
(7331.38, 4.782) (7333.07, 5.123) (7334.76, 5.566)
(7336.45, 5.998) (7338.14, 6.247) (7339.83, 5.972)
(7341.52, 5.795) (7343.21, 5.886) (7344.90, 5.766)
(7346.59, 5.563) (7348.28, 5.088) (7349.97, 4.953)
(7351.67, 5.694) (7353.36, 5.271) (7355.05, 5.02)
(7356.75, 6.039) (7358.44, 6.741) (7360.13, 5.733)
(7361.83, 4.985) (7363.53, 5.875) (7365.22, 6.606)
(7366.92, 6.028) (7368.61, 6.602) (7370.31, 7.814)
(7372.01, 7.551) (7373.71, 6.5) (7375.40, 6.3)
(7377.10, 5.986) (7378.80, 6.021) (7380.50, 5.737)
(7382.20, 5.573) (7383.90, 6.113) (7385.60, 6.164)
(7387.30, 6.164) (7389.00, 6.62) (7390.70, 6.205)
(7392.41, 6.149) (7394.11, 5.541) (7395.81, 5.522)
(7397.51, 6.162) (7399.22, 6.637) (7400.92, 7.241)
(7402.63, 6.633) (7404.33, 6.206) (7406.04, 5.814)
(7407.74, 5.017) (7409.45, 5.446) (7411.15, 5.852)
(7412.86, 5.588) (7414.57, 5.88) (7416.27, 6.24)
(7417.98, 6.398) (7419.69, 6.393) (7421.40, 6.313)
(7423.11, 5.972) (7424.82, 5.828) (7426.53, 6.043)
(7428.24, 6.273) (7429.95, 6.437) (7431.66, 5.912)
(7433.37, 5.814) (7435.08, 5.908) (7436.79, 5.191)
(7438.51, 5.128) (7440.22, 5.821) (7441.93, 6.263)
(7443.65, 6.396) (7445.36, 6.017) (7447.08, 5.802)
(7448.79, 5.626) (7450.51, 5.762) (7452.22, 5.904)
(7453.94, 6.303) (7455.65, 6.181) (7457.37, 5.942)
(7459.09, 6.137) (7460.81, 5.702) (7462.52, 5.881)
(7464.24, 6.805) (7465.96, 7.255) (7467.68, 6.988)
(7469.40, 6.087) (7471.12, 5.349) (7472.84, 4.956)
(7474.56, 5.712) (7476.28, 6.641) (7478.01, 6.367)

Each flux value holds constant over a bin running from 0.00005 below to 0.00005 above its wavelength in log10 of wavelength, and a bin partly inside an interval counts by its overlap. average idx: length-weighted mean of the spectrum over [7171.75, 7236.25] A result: 5.97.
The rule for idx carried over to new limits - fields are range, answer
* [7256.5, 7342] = 5.79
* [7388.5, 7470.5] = 6.06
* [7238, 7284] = 5.68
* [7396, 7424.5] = 6.09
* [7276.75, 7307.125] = 5.86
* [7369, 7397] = 6.25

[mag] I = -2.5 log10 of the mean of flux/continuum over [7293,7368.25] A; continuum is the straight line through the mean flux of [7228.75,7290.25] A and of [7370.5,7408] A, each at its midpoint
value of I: 0.04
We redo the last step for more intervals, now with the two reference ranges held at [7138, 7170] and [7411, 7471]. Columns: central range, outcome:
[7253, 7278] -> 0.11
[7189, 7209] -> 0.03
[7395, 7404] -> -0.07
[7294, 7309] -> 0.02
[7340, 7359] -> 0.08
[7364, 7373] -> -0.14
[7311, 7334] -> 0.04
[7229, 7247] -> -0.04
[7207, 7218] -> 0.00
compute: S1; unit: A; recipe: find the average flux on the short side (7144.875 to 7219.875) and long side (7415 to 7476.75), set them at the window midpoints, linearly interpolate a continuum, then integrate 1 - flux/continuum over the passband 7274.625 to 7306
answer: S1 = 1.3 A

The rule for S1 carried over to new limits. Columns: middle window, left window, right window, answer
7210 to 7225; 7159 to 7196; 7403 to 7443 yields 0.55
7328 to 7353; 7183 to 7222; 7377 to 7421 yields 1.78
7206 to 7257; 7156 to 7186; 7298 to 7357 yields 0.96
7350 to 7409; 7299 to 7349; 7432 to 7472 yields -1.62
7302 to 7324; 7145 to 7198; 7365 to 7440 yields 0.13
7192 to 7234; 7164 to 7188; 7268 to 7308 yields 2.08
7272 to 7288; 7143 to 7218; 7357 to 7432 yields 0.61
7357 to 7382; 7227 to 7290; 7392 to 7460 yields -1.56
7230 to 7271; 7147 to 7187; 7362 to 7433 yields 3.33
